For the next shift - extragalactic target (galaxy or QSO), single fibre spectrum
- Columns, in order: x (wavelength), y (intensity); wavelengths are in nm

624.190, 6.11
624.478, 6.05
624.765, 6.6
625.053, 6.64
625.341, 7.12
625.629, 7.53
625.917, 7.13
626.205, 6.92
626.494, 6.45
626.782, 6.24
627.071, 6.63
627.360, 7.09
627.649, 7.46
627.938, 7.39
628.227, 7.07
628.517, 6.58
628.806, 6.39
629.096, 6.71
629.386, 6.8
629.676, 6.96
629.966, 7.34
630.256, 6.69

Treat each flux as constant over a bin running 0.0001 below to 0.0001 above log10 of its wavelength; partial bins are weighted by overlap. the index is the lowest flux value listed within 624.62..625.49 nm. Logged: 6.6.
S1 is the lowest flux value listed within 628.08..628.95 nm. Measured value 6.39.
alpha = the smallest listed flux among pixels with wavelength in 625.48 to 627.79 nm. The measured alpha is 6.24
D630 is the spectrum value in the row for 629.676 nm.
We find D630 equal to 6.96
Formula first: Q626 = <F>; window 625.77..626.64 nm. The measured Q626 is 6.84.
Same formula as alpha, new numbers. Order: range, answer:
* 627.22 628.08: 7.09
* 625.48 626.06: 7.13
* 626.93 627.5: 6.63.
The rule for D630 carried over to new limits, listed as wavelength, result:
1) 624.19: 6.11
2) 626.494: 6.45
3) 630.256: 6.69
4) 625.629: 7.53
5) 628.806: 6.39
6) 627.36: 7.09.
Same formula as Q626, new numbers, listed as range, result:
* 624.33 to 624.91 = 6.32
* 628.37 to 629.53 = 6.62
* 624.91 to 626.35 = 7.07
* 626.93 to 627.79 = 7.06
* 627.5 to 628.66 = 7.12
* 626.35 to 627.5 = 6.6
